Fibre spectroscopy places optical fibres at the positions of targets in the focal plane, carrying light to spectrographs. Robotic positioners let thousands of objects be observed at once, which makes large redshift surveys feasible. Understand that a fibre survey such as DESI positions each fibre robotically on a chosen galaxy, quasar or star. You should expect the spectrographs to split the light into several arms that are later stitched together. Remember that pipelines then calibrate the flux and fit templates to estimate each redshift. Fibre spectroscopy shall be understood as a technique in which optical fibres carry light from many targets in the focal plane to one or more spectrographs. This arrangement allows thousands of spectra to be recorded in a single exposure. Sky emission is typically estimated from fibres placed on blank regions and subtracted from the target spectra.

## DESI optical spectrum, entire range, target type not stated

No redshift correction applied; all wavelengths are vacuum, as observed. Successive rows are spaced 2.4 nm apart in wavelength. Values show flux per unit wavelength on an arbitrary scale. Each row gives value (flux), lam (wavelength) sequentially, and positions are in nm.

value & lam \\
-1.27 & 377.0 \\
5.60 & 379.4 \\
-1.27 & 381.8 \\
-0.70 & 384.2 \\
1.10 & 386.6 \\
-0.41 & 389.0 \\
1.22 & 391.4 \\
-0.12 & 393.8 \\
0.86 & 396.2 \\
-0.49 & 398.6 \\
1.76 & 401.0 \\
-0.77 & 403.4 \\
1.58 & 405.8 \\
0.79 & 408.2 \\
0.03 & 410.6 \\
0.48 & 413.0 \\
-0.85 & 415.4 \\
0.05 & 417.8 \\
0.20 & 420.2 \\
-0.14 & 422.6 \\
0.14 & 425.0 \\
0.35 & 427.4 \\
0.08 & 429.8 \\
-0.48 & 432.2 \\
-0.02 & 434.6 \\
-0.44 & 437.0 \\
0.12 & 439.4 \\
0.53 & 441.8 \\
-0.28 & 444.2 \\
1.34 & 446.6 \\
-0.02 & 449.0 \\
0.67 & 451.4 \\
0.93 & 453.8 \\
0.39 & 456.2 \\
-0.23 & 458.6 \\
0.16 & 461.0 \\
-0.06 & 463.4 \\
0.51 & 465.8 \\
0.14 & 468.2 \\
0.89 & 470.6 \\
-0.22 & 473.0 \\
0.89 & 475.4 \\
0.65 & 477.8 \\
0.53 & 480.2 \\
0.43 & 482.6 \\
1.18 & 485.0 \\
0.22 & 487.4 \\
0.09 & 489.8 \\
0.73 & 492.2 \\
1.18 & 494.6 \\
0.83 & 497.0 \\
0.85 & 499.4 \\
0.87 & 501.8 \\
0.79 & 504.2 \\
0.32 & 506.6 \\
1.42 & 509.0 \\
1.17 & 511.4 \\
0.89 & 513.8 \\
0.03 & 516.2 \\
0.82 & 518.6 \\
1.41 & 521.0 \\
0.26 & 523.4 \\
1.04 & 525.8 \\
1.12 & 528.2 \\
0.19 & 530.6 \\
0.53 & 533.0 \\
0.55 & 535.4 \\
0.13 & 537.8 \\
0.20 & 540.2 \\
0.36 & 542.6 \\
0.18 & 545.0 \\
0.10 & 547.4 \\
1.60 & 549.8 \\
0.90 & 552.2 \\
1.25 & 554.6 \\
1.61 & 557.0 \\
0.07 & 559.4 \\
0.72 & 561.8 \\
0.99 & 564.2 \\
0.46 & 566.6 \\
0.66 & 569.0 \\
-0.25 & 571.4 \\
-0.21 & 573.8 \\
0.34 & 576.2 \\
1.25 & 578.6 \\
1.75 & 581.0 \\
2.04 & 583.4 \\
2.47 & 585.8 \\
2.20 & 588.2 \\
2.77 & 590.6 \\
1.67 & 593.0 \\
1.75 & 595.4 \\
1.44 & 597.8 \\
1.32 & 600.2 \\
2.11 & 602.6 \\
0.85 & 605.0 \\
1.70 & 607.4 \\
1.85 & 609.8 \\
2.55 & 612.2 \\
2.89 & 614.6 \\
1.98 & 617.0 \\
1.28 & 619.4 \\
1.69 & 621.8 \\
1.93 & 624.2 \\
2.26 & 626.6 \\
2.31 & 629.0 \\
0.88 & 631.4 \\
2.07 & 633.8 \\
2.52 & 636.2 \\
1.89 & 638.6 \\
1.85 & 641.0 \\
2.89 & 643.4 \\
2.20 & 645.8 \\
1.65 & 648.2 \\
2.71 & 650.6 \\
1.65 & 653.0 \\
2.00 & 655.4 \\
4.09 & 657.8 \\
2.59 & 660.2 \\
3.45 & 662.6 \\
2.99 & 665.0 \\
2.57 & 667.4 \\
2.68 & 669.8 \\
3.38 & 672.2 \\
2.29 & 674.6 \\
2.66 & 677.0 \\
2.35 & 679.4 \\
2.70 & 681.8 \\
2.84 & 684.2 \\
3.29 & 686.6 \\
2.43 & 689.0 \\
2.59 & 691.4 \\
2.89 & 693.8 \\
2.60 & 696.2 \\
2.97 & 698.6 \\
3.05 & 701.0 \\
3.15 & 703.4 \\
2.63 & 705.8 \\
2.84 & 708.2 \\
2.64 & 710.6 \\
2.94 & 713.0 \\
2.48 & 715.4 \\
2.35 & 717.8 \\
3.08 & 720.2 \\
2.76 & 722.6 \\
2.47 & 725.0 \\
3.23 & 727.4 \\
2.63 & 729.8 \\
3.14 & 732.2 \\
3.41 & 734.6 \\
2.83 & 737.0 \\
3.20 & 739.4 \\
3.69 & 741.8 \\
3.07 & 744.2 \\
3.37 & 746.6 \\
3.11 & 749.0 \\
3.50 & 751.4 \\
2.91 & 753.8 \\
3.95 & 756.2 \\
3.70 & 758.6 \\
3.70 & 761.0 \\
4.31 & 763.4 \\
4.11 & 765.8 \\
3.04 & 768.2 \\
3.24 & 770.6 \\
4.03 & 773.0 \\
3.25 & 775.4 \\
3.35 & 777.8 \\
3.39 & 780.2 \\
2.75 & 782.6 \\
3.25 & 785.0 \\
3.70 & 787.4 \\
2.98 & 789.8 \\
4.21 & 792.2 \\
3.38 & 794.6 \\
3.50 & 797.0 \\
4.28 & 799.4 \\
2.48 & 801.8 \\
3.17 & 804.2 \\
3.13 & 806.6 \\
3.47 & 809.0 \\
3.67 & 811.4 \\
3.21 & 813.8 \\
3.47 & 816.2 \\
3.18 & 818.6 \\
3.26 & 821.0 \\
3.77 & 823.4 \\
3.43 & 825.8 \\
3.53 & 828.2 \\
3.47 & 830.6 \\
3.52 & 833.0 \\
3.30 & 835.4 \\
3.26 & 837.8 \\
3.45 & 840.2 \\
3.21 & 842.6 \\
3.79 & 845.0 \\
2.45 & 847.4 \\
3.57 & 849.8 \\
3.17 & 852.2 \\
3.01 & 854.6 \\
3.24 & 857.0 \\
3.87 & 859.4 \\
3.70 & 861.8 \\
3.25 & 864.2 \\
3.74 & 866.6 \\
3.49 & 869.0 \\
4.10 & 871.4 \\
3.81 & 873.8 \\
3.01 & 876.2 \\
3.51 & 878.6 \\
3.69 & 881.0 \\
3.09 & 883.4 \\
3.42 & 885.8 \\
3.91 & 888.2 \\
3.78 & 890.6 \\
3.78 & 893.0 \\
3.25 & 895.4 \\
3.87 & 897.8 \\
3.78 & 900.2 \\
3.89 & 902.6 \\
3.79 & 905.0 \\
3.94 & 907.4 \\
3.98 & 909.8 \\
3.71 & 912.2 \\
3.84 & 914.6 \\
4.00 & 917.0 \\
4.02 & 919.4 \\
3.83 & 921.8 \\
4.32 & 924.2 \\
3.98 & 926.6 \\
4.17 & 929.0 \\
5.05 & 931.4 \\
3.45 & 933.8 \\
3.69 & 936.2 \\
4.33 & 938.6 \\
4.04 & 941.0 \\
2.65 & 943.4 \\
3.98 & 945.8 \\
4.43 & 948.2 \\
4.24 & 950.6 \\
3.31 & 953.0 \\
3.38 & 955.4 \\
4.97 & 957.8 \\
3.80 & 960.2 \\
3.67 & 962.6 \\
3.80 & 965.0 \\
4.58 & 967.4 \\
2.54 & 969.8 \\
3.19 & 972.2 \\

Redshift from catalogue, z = 0.64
